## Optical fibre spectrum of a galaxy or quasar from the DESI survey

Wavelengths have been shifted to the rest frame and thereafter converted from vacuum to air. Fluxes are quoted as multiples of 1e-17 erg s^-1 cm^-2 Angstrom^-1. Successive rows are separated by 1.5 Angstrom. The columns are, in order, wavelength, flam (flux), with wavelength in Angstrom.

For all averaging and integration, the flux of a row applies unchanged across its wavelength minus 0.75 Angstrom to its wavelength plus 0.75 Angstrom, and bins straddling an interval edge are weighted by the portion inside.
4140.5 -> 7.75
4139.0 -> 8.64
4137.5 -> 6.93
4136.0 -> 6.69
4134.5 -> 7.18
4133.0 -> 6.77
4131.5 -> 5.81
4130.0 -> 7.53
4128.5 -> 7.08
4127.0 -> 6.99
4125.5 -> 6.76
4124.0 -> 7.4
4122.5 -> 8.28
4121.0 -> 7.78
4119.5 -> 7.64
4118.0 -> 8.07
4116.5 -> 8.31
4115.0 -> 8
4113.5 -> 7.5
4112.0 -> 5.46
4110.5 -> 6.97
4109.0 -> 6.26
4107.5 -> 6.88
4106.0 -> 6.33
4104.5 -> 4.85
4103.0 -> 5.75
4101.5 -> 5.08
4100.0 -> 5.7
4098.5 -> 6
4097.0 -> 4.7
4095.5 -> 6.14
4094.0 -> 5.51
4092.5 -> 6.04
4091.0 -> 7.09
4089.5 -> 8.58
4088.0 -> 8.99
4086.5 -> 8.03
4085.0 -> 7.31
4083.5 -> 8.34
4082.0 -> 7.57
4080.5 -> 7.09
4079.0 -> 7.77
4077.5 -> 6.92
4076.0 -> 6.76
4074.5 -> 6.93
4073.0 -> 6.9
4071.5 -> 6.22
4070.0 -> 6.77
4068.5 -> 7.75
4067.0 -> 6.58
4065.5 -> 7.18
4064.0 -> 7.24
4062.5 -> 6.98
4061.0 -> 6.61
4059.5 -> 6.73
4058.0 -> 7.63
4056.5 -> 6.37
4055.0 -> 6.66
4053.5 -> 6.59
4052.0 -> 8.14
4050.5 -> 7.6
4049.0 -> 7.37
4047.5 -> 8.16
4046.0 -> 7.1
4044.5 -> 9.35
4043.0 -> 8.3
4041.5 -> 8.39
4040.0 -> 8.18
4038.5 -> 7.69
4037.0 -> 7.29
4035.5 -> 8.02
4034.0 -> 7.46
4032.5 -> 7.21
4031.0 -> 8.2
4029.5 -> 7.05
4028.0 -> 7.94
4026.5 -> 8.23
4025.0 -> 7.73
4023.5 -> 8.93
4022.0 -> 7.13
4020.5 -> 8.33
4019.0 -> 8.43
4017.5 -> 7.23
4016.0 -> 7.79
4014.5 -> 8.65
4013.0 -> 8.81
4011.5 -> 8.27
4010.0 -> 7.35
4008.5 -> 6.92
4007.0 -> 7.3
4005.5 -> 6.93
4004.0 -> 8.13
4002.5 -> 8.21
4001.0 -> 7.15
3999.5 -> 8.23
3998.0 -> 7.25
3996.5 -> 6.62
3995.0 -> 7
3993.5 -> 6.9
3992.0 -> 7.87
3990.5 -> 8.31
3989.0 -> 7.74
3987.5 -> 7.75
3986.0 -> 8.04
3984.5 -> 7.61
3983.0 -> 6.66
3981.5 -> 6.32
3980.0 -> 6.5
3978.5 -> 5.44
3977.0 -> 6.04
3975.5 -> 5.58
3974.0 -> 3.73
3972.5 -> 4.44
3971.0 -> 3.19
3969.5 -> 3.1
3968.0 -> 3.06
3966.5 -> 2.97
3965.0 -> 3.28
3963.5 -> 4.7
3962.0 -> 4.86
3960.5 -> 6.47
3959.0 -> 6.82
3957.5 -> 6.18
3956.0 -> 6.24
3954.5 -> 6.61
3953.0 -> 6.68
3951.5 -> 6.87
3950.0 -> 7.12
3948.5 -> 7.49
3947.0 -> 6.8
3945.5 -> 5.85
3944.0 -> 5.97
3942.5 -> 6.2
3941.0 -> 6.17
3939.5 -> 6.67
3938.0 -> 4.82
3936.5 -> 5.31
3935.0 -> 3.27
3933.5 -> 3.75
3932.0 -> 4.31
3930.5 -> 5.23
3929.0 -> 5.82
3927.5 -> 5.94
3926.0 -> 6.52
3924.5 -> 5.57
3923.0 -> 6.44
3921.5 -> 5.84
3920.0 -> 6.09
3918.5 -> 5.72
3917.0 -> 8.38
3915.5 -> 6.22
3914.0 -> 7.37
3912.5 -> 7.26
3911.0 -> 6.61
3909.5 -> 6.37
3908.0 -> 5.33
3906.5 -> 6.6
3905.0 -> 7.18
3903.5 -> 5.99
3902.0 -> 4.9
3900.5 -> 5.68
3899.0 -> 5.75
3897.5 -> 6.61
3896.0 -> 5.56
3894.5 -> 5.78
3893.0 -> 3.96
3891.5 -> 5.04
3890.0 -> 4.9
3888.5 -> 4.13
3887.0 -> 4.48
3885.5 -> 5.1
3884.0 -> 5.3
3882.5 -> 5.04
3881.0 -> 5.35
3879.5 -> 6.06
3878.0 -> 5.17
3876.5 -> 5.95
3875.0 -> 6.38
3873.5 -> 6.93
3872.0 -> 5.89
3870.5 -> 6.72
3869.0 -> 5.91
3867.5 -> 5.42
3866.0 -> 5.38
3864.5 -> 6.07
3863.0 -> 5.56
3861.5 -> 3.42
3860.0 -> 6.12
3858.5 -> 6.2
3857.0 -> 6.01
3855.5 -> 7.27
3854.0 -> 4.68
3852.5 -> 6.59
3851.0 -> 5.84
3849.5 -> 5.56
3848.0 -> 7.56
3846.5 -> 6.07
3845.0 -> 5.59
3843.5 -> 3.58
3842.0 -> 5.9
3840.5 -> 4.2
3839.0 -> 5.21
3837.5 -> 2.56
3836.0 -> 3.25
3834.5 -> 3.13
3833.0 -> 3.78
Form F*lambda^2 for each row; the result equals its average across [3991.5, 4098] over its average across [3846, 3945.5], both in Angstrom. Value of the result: 1.4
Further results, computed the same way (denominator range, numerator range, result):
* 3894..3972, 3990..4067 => 1.39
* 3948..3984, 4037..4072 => 1.42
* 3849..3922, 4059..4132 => 1.32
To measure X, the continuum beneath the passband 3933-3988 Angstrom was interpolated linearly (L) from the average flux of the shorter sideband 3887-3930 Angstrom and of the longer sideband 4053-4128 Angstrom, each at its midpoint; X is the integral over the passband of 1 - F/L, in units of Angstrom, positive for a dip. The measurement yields 5.3 Angstrom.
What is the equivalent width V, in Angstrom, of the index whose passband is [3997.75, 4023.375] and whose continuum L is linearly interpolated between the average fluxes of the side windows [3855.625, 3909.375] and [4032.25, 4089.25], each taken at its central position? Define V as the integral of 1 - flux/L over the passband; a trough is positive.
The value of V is -3.26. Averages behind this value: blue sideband 5.62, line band 7.81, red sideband 7.44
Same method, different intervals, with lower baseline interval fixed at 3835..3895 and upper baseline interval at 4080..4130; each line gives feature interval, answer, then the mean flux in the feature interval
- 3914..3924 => -1.3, 6.5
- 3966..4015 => -3.2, 6.62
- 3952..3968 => 1.6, 5.39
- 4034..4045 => -2.7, 8.1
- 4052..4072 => -0.8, 6.93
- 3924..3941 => 1.7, 5.24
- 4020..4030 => -2.3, 7.92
